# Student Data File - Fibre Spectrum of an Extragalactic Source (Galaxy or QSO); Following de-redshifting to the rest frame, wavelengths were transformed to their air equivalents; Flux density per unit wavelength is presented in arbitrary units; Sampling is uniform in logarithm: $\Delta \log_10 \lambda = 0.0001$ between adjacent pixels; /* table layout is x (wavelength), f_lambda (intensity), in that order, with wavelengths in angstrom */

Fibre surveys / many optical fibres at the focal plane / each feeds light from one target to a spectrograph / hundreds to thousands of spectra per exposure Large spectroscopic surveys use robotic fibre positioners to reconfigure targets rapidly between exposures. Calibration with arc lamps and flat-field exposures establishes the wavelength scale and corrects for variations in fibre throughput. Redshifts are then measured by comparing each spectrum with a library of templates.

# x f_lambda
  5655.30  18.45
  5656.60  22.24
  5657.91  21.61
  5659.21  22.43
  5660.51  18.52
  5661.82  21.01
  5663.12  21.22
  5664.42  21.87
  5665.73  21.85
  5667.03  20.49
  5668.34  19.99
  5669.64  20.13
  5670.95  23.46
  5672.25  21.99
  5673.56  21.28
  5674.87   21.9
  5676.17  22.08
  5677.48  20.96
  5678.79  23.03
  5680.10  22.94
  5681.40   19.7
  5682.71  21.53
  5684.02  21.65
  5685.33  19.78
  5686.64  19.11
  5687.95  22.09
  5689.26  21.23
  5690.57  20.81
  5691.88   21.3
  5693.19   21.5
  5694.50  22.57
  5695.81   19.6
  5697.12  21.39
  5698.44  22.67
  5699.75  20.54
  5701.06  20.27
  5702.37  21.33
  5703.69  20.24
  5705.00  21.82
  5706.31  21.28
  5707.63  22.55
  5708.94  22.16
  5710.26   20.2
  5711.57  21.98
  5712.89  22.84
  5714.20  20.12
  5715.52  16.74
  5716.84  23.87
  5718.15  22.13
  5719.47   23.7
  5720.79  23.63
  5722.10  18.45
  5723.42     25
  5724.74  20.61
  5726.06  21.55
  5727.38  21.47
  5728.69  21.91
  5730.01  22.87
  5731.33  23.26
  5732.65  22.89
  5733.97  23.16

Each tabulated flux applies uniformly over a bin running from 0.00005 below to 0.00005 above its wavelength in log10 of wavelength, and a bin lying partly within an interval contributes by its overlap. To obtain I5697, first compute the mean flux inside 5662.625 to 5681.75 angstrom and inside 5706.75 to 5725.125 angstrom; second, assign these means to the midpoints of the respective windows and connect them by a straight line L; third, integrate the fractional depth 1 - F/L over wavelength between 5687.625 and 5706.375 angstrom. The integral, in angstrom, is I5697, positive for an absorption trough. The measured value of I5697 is 0.4 angstrom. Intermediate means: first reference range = 21.6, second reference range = 21.7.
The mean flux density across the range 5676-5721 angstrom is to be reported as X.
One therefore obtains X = 21.4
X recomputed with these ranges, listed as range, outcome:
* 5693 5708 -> 21.3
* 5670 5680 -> 22.1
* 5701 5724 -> 21.6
